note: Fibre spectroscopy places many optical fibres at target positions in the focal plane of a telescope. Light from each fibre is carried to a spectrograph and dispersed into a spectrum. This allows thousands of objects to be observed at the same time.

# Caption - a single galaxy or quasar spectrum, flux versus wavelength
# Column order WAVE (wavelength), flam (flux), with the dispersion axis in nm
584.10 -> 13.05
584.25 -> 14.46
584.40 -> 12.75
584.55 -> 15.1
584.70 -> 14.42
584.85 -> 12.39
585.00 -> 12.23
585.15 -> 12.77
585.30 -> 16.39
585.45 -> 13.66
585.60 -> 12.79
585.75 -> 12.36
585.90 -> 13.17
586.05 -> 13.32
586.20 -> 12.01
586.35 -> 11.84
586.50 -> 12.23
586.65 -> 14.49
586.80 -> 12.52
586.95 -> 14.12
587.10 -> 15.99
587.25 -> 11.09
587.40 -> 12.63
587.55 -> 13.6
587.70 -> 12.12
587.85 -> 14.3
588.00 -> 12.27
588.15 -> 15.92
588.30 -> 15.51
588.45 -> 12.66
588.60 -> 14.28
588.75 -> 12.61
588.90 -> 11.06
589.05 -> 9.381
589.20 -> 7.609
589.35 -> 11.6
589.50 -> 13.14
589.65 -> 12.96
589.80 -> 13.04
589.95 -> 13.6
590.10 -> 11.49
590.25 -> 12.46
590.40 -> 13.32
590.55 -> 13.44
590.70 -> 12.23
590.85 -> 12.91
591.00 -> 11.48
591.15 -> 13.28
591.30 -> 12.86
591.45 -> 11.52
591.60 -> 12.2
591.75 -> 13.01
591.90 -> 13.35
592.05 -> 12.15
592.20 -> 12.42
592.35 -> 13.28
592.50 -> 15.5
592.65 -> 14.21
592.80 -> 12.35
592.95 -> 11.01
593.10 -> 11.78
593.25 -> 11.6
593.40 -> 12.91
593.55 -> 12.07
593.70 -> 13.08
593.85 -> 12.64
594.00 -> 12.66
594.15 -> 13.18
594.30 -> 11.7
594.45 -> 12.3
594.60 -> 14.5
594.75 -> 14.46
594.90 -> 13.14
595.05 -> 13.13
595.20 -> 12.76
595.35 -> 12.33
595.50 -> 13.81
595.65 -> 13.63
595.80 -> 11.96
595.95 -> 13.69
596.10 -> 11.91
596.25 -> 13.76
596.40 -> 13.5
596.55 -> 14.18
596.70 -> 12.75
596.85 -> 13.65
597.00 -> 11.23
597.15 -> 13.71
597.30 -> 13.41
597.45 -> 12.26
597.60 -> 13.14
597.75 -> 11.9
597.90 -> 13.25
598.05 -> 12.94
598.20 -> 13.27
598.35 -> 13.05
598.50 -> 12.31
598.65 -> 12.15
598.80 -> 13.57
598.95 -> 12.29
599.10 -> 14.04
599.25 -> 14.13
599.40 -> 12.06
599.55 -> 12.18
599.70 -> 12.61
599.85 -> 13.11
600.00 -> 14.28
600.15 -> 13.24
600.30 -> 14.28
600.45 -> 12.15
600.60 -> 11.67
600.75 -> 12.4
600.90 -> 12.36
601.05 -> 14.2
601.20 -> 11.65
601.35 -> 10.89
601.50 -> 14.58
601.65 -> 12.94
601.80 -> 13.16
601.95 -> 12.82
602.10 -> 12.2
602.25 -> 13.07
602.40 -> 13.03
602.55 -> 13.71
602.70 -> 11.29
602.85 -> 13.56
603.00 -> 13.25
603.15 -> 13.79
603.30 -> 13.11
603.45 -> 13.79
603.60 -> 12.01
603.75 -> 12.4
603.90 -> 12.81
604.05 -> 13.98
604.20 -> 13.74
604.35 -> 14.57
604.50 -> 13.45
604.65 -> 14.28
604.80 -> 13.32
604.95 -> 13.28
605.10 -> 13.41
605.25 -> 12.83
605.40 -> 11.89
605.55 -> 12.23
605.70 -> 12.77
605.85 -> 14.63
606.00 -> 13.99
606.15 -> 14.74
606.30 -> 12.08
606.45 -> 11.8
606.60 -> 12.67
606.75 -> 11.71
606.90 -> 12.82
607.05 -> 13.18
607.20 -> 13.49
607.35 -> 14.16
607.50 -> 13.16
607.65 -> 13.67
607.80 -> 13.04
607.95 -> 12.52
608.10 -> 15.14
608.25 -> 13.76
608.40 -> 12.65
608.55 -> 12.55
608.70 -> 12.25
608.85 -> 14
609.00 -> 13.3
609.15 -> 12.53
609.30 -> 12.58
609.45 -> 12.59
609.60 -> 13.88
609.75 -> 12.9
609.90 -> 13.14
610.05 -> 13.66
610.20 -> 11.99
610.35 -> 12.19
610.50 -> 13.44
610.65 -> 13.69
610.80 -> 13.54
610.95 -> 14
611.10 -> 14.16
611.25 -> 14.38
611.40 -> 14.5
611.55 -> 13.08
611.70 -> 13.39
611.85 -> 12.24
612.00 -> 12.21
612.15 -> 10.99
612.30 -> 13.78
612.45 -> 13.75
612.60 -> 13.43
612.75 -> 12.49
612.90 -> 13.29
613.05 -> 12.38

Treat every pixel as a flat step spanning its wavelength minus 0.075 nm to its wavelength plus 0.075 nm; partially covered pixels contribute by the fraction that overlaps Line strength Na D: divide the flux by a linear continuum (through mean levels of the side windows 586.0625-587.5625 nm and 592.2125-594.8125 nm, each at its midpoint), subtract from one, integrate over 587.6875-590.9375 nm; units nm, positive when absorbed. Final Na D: 0.09 nm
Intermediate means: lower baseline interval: 13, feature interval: 12.6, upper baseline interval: 12.9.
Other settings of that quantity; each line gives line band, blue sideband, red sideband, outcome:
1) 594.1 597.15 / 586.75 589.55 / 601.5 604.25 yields -0.04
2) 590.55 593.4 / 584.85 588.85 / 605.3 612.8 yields 0.13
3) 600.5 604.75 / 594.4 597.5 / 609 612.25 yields 0.04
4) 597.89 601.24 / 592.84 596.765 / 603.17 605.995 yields 0.03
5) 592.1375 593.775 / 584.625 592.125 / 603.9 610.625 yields 0.02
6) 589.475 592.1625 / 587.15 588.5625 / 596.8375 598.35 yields 0.11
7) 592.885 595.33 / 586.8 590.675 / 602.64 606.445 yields 0.05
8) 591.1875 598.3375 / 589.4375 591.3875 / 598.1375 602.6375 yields -0.04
